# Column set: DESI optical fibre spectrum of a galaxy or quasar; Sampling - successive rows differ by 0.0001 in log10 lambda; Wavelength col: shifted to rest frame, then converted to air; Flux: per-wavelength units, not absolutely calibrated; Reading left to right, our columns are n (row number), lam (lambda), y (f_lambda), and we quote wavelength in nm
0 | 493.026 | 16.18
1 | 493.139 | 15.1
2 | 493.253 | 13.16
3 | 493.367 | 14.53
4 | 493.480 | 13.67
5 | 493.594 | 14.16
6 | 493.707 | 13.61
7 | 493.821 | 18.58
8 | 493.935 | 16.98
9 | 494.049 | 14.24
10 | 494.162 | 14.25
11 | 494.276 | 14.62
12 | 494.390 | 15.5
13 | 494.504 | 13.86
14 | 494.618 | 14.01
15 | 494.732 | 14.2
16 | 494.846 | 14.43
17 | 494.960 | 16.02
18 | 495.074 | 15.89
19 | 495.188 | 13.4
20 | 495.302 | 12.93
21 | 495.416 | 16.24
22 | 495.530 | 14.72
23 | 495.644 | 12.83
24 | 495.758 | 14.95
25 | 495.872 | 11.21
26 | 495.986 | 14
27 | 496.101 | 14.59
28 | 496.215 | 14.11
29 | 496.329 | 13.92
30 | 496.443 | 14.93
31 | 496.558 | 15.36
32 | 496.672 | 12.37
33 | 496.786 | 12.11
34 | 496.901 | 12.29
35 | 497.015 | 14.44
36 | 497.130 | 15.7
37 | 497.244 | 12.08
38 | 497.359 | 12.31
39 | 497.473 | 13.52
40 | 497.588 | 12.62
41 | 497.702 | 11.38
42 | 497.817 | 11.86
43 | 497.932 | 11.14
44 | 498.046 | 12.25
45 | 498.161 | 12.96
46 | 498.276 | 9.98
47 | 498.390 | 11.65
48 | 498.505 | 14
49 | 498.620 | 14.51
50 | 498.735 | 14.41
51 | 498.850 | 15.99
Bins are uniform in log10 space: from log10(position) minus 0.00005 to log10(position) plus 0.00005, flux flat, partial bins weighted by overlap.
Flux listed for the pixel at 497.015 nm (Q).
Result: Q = 14.44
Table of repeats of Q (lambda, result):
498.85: 15.99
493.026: 16.18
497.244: 12.08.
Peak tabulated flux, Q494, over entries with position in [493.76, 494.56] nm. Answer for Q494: 18.58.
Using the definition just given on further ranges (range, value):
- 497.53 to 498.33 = 12.96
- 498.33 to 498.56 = 14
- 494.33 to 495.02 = 16.02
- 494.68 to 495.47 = 16.24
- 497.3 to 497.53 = 13.52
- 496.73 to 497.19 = 15.7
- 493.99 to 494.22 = 14.25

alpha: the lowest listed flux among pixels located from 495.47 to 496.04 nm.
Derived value 11.21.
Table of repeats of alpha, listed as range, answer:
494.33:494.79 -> 13.86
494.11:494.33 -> 14.25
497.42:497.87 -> 11.38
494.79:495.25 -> 13.4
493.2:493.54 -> 13.16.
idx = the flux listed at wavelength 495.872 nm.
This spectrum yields 11.21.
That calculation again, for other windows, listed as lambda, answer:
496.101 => 14.59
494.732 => 14.2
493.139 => 15.1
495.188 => 13.4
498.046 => 12.25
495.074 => 15.89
